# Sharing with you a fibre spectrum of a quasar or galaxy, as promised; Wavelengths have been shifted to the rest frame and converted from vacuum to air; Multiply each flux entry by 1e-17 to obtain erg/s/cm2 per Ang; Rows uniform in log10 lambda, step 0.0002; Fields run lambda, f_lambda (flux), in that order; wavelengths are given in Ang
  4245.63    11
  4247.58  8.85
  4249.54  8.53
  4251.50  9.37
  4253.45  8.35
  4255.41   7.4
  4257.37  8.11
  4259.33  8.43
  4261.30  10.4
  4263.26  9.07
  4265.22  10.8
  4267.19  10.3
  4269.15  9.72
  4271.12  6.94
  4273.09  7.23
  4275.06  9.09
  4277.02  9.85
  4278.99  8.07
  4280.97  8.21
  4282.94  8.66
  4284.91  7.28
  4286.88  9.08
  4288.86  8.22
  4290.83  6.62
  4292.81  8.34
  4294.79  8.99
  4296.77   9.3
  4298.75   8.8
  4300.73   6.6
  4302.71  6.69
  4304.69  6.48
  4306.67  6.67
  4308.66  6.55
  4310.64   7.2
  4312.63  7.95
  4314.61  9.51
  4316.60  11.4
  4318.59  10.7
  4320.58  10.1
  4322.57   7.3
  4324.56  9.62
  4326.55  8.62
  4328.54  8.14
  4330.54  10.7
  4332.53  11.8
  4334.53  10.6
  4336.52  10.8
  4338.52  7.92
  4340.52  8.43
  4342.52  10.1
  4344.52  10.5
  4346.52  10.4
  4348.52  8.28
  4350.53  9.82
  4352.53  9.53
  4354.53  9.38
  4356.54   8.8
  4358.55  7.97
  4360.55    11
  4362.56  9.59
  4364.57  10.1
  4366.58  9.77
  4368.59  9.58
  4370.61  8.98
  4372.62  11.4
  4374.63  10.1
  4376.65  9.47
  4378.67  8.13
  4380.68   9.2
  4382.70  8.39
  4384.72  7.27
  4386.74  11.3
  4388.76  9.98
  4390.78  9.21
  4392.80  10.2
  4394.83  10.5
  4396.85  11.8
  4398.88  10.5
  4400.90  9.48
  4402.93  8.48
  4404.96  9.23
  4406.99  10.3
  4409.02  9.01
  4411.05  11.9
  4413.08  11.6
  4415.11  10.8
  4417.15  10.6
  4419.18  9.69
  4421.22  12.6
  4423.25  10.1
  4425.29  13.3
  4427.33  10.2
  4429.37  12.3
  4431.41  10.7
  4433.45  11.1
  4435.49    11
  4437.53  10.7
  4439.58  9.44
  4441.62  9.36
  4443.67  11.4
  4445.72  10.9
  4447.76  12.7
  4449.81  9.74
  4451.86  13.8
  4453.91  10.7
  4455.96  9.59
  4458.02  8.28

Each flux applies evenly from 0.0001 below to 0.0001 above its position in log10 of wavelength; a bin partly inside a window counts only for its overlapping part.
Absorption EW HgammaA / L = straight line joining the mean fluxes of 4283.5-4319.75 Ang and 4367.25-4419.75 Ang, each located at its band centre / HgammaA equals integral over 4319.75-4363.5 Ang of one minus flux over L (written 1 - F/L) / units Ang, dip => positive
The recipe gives -3.0 Ang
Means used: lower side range 8.15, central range 9.52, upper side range 9.89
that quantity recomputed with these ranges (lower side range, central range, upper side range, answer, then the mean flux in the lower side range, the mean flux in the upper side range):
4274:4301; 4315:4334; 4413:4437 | -1.4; 8.41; 11.1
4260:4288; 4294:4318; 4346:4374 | 2.9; 8.9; 9.61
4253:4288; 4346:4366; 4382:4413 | 0.1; 8.72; 9.9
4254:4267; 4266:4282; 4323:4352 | 0.8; 9.09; 9.65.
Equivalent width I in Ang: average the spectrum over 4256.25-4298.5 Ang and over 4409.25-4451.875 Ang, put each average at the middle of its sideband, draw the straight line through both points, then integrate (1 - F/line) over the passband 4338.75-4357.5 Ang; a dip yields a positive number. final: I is 0.7 Ang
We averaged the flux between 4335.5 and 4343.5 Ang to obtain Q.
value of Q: 9.32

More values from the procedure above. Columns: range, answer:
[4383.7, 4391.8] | 9.44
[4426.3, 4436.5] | 11.1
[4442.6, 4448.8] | 11.6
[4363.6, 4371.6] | 9.6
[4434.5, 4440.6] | 10.4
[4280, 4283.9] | 8.44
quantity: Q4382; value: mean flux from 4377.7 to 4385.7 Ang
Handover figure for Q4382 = 8.26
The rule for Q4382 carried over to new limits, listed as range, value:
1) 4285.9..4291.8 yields 7.98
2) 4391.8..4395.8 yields 10.3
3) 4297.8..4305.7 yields 7.14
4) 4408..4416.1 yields 10.8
